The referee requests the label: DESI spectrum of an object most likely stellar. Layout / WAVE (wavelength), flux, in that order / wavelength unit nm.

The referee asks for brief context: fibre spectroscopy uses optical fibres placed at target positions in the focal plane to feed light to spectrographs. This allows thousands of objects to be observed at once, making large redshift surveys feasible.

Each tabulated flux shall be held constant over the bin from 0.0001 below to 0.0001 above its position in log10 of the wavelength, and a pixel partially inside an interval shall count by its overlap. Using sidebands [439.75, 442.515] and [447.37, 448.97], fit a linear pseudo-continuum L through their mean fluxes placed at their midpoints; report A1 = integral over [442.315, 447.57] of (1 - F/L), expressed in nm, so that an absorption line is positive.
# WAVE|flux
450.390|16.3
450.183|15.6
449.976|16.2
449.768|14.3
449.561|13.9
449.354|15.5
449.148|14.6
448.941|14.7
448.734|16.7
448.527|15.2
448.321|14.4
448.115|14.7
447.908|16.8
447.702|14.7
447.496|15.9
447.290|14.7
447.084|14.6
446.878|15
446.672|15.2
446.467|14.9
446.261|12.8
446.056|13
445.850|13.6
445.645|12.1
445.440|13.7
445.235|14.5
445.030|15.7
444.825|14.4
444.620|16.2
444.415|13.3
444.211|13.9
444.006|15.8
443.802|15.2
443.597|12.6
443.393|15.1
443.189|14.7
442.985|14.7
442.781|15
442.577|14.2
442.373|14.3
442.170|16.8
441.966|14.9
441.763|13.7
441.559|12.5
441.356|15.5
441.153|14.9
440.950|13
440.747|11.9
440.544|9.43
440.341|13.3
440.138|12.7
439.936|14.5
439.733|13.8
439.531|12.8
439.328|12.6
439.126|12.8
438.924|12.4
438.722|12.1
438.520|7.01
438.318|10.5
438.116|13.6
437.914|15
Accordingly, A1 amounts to 0.06 nm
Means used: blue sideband 13.7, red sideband 15.4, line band 14.4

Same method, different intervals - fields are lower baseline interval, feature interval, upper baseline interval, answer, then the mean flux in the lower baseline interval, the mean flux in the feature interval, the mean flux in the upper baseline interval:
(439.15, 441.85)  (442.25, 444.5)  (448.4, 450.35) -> -0.11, 13.1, 14.5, 15.2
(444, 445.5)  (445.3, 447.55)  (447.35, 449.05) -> 0.13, 14.6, 14.1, 15.4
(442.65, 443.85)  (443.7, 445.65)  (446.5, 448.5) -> 0.01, 14.5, 14.6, 15.1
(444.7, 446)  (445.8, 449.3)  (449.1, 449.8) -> -0.12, 14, 14.8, 14.6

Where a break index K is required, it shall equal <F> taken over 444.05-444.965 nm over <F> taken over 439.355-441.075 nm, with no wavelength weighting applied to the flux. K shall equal 1.1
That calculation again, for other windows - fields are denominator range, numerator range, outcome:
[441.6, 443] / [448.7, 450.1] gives 1.02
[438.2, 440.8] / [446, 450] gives 1.24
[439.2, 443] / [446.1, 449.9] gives 1.09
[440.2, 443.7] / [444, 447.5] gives 1.03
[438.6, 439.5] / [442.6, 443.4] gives 1.19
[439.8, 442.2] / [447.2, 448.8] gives 1.14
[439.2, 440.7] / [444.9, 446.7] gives 1.09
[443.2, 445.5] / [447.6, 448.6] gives 1.04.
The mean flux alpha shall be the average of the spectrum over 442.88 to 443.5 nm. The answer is 14.8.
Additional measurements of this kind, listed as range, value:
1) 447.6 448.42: 15.2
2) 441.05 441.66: 14.3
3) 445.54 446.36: 12.9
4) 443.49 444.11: 14.5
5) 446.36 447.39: 14.9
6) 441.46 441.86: 13.1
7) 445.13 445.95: 13.5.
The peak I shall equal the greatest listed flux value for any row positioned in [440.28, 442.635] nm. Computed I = 16.8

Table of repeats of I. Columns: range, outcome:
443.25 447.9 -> 16.2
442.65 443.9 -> 15.2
